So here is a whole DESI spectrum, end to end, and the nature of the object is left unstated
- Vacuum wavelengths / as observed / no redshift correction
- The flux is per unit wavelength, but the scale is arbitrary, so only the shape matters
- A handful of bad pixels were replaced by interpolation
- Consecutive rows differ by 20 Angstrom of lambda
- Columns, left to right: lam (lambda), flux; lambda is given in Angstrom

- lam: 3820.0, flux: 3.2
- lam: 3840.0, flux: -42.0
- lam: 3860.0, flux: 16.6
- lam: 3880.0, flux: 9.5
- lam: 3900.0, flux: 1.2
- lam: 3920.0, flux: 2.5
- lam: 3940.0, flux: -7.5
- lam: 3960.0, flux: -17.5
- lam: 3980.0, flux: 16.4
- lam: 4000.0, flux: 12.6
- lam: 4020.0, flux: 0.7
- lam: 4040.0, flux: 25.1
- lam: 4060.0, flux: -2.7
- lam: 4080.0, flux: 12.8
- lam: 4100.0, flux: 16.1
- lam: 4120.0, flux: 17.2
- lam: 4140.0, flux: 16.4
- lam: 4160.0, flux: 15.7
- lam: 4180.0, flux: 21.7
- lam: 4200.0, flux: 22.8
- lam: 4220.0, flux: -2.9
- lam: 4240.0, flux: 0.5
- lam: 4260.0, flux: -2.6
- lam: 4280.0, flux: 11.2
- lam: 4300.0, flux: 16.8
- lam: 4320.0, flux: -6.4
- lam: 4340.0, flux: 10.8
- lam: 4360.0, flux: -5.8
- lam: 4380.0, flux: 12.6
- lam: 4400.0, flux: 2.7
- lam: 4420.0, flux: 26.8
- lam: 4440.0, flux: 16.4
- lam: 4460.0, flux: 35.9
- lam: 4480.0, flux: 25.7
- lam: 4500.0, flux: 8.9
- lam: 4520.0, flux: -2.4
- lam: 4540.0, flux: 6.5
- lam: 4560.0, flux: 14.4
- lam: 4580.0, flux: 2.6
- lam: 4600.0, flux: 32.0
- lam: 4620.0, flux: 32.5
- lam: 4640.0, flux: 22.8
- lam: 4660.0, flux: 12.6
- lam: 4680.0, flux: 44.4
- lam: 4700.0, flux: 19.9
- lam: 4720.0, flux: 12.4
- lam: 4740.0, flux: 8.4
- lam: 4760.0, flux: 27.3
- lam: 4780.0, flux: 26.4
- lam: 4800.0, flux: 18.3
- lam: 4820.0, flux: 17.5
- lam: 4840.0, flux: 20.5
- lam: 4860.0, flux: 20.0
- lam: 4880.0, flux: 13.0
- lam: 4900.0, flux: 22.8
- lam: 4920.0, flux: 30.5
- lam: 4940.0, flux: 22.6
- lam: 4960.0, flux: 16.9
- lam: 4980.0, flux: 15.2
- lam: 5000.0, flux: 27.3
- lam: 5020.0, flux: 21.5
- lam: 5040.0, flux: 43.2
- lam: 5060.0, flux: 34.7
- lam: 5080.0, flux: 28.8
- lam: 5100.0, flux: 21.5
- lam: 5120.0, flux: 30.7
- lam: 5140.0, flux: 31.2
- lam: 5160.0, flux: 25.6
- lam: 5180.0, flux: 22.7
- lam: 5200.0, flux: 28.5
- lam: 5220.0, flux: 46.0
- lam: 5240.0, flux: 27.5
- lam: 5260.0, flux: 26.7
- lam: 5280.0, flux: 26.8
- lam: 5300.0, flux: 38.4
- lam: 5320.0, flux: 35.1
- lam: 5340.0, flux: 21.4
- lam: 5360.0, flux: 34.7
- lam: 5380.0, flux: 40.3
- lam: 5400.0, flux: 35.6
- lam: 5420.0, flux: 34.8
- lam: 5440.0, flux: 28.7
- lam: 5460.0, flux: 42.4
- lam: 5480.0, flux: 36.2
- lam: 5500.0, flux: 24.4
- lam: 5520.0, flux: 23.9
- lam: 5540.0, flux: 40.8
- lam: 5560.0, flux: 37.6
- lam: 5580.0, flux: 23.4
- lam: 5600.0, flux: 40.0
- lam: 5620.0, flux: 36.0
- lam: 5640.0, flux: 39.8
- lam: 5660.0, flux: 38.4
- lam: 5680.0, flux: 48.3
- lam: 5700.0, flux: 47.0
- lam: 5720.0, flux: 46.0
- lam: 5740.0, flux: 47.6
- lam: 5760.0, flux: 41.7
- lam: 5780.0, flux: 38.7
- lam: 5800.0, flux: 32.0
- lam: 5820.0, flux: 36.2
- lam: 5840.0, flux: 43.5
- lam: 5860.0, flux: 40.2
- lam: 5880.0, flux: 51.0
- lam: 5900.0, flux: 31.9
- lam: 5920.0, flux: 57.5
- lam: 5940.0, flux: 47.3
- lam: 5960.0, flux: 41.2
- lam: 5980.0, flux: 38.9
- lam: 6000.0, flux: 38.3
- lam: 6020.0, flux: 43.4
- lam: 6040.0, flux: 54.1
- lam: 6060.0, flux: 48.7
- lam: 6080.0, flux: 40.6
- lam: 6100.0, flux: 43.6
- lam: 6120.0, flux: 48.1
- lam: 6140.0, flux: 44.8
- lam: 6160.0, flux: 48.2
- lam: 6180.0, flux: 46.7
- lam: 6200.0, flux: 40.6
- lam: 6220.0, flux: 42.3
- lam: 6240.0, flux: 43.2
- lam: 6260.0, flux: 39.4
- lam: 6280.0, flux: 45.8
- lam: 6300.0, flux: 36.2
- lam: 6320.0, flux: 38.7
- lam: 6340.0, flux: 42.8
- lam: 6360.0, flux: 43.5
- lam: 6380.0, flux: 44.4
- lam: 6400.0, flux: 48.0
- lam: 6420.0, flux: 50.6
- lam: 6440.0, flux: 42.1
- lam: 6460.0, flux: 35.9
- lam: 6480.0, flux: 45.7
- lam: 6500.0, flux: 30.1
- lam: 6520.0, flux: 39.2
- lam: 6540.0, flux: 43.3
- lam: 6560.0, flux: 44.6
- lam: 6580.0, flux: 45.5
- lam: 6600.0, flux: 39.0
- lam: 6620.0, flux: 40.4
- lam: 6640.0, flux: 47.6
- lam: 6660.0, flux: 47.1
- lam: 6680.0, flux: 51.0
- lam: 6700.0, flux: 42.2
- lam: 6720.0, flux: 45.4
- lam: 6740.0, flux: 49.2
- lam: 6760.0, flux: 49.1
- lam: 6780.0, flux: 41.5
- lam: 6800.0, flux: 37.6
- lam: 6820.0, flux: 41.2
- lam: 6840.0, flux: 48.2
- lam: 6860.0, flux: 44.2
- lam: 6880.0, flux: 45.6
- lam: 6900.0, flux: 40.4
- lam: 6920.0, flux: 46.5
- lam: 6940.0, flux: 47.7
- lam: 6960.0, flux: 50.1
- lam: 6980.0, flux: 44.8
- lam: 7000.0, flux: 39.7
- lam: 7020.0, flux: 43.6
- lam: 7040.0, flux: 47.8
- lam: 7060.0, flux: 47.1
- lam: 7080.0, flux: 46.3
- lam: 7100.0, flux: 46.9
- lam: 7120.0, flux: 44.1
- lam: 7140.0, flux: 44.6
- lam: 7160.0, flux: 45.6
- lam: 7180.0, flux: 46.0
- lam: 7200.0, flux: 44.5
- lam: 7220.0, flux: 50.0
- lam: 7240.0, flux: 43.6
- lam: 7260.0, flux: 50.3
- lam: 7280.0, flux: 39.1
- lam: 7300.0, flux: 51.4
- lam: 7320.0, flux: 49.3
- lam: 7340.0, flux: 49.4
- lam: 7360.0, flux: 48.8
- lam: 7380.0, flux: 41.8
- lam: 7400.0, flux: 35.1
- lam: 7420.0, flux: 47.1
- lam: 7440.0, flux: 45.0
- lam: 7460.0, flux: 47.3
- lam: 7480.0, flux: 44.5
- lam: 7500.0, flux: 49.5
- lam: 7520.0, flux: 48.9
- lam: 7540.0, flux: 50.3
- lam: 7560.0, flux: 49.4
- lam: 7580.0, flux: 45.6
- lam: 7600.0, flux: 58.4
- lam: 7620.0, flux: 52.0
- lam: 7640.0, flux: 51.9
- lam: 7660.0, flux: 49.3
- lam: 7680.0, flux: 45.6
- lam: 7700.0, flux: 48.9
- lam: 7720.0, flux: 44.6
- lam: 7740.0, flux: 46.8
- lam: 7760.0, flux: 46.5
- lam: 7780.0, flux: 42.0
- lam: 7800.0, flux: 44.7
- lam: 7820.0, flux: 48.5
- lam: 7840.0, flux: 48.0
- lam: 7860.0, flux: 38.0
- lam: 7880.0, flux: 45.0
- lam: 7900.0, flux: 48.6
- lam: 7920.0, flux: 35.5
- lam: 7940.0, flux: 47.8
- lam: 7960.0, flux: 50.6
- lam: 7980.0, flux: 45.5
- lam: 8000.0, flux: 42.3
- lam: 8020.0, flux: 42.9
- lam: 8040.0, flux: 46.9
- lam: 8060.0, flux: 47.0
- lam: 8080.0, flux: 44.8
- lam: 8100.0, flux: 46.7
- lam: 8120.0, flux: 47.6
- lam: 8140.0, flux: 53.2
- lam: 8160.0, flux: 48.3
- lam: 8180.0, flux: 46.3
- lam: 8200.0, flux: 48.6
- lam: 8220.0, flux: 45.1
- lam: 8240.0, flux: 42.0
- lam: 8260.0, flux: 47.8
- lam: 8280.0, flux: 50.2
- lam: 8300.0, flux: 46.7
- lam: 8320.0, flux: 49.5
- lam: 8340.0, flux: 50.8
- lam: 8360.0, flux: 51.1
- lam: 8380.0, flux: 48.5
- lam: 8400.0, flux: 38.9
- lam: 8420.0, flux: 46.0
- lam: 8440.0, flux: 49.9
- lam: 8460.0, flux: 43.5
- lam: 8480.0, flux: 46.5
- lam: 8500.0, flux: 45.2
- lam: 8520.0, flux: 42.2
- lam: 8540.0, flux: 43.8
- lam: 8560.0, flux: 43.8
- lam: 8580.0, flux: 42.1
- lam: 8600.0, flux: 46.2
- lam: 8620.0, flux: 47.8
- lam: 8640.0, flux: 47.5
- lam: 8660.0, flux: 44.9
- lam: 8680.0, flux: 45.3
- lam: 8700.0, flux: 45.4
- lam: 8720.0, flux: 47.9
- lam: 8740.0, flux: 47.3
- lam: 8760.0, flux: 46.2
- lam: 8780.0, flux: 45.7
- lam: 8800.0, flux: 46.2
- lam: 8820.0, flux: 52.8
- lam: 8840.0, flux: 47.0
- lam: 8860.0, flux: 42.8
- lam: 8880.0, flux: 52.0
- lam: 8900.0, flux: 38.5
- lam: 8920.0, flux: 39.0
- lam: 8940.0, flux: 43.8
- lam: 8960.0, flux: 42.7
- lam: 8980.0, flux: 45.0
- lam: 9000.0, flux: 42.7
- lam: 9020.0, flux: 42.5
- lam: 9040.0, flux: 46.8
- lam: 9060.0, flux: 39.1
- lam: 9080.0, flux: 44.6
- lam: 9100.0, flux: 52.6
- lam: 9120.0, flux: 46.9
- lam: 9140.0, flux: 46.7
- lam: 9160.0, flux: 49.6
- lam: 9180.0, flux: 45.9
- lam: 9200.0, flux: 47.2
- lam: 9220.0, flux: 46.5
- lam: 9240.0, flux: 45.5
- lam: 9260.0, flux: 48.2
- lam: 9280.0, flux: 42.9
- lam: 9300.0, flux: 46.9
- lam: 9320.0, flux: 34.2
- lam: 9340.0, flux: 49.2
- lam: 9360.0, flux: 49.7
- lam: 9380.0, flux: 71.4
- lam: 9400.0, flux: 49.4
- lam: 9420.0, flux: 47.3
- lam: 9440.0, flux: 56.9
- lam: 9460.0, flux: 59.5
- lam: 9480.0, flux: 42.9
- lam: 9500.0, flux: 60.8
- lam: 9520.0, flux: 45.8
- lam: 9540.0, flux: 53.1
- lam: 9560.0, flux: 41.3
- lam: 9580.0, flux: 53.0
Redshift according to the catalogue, 0.26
